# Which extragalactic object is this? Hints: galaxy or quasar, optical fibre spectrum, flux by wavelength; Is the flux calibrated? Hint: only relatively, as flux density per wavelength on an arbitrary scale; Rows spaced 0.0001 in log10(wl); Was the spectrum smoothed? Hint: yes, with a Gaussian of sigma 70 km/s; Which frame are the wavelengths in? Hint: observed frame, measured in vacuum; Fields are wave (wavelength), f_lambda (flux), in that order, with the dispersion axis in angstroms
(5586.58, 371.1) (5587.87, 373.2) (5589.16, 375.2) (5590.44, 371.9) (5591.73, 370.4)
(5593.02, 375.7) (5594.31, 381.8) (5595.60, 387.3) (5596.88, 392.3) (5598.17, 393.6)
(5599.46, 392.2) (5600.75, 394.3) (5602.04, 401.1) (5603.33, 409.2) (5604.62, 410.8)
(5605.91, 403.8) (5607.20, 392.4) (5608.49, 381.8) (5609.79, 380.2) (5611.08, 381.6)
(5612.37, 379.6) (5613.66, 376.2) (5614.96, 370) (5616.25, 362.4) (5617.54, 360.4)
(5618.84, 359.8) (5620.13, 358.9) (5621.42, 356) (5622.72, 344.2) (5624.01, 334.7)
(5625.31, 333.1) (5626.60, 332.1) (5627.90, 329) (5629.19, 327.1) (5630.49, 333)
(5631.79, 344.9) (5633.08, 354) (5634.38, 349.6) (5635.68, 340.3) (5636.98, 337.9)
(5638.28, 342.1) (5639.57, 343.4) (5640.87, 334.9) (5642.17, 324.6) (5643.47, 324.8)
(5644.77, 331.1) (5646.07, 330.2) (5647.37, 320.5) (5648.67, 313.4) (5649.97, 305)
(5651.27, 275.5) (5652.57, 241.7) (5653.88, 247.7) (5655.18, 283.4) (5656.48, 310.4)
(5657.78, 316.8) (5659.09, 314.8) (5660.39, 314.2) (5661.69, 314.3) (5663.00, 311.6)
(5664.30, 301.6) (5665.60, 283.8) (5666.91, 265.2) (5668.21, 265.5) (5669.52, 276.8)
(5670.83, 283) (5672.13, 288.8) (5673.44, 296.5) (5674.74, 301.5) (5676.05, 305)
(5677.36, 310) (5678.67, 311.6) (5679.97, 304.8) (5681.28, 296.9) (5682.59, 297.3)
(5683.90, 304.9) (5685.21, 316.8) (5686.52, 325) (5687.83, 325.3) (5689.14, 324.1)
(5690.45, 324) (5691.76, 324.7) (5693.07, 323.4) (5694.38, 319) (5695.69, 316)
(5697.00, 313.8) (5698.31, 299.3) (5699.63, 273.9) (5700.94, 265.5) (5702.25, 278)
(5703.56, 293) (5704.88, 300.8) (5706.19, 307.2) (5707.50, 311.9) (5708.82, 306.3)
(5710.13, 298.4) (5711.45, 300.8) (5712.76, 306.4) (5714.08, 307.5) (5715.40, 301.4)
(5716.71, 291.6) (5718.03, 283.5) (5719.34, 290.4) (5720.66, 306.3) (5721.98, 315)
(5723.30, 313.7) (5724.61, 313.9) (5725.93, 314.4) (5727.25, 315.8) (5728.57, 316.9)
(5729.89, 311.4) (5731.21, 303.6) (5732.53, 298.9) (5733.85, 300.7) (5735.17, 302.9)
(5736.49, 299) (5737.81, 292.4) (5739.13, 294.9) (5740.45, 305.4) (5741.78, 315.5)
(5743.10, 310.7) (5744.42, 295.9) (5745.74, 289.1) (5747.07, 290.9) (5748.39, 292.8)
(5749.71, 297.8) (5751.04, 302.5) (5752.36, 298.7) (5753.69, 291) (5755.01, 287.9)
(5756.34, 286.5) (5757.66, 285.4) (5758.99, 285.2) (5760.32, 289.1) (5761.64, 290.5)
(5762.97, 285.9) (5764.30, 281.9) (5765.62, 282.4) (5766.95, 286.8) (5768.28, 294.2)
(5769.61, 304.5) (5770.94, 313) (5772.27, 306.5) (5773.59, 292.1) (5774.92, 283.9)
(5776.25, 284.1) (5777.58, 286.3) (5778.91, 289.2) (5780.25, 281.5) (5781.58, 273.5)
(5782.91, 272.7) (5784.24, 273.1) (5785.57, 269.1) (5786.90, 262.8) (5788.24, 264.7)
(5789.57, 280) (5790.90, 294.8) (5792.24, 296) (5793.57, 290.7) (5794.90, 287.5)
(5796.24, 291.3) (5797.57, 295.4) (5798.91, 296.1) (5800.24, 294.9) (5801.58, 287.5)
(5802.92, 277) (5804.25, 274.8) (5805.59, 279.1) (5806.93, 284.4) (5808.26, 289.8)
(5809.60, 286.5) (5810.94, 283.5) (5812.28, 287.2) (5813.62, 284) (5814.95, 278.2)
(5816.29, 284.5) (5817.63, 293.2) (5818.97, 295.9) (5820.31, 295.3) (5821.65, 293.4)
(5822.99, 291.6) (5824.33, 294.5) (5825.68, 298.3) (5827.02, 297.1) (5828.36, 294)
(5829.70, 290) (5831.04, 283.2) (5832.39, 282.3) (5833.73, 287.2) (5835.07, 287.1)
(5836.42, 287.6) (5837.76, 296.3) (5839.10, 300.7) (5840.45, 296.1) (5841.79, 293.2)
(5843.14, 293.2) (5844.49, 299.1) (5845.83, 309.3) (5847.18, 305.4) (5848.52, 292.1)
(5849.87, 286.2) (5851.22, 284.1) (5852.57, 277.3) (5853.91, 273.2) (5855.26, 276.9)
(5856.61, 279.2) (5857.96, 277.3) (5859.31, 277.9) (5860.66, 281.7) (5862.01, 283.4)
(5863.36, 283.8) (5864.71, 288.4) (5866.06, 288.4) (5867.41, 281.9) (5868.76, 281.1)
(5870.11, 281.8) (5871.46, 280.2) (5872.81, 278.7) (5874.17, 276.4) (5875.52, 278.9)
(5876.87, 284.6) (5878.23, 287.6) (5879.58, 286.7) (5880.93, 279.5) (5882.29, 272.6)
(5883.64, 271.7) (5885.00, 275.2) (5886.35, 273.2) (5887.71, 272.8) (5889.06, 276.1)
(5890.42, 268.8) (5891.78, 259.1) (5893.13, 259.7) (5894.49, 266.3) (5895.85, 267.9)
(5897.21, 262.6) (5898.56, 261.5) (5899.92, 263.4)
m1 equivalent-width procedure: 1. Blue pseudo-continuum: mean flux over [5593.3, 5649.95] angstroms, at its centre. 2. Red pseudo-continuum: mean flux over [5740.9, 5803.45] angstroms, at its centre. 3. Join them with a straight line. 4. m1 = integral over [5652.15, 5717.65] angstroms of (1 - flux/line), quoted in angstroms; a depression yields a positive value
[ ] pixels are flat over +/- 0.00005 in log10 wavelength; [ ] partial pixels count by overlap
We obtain 5.8 angstroms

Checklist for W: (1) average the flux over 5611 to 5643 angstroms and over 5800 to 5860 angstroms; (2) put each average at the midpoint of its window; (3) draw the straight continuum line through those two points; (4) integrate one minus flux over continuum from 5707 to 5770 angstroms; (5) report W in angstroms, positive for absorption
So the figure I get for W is 3.2 angstroms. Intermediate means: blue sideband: 348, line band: 299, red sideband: 288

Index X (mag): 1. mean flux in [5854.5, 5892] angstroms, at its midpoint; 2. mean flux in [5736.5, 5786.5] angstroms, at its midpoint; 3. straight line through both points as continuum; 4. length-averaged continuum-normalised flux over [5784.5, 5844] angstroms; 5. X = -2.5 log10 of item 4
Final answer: -0.01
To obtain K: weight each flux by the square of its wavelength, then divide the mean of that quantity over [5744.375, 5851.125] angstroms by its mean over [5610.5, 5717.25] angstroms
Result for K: 1.0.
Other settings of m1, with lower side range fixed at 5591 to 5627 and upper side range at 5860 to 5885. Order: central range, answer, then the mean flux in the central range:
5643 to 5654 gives 1.8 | 301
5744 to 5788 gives 4.4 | 288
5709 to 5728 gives 1.8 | 304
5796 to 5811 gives 1.0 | 287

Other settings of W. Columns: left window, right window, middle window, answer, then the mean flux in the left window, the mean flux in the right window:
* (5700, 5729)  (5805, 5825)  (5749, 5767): 0.38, 301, 288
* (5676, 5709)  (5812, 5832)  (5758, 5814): 1.73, 307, 291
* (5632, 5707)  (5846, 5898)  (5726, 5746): -0.42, 307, 279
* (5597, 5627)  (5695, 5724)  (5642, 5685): 4.58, 375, 299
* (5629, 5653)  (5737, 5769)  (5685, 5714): 0.17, 326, 293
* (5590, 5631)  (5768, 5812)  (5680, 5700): 1.25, 371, 286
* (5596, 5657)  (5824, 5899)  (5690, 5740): 3.06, 348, 283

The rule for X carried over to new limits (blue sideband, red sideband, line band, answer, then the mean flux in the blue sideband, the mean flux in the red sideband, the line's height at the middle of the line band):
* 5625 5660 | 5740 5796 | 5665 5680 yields 0.079 mag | 320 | 289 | 313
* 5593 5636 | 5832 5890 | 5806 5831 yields 0.033 mag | 368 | 284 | 299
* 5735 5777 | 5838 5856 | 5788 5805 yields 0.020 mag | 294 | 291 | 293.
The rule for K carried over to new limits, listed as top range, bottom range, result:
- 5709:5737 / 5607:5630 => 0.88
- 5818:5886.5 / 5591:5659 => 0.89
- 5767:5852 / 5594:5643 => 0.85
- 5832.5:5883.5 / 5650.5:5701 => 1.01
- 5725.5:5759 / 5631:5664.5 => 0.98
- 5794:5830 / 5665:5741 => 0.99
